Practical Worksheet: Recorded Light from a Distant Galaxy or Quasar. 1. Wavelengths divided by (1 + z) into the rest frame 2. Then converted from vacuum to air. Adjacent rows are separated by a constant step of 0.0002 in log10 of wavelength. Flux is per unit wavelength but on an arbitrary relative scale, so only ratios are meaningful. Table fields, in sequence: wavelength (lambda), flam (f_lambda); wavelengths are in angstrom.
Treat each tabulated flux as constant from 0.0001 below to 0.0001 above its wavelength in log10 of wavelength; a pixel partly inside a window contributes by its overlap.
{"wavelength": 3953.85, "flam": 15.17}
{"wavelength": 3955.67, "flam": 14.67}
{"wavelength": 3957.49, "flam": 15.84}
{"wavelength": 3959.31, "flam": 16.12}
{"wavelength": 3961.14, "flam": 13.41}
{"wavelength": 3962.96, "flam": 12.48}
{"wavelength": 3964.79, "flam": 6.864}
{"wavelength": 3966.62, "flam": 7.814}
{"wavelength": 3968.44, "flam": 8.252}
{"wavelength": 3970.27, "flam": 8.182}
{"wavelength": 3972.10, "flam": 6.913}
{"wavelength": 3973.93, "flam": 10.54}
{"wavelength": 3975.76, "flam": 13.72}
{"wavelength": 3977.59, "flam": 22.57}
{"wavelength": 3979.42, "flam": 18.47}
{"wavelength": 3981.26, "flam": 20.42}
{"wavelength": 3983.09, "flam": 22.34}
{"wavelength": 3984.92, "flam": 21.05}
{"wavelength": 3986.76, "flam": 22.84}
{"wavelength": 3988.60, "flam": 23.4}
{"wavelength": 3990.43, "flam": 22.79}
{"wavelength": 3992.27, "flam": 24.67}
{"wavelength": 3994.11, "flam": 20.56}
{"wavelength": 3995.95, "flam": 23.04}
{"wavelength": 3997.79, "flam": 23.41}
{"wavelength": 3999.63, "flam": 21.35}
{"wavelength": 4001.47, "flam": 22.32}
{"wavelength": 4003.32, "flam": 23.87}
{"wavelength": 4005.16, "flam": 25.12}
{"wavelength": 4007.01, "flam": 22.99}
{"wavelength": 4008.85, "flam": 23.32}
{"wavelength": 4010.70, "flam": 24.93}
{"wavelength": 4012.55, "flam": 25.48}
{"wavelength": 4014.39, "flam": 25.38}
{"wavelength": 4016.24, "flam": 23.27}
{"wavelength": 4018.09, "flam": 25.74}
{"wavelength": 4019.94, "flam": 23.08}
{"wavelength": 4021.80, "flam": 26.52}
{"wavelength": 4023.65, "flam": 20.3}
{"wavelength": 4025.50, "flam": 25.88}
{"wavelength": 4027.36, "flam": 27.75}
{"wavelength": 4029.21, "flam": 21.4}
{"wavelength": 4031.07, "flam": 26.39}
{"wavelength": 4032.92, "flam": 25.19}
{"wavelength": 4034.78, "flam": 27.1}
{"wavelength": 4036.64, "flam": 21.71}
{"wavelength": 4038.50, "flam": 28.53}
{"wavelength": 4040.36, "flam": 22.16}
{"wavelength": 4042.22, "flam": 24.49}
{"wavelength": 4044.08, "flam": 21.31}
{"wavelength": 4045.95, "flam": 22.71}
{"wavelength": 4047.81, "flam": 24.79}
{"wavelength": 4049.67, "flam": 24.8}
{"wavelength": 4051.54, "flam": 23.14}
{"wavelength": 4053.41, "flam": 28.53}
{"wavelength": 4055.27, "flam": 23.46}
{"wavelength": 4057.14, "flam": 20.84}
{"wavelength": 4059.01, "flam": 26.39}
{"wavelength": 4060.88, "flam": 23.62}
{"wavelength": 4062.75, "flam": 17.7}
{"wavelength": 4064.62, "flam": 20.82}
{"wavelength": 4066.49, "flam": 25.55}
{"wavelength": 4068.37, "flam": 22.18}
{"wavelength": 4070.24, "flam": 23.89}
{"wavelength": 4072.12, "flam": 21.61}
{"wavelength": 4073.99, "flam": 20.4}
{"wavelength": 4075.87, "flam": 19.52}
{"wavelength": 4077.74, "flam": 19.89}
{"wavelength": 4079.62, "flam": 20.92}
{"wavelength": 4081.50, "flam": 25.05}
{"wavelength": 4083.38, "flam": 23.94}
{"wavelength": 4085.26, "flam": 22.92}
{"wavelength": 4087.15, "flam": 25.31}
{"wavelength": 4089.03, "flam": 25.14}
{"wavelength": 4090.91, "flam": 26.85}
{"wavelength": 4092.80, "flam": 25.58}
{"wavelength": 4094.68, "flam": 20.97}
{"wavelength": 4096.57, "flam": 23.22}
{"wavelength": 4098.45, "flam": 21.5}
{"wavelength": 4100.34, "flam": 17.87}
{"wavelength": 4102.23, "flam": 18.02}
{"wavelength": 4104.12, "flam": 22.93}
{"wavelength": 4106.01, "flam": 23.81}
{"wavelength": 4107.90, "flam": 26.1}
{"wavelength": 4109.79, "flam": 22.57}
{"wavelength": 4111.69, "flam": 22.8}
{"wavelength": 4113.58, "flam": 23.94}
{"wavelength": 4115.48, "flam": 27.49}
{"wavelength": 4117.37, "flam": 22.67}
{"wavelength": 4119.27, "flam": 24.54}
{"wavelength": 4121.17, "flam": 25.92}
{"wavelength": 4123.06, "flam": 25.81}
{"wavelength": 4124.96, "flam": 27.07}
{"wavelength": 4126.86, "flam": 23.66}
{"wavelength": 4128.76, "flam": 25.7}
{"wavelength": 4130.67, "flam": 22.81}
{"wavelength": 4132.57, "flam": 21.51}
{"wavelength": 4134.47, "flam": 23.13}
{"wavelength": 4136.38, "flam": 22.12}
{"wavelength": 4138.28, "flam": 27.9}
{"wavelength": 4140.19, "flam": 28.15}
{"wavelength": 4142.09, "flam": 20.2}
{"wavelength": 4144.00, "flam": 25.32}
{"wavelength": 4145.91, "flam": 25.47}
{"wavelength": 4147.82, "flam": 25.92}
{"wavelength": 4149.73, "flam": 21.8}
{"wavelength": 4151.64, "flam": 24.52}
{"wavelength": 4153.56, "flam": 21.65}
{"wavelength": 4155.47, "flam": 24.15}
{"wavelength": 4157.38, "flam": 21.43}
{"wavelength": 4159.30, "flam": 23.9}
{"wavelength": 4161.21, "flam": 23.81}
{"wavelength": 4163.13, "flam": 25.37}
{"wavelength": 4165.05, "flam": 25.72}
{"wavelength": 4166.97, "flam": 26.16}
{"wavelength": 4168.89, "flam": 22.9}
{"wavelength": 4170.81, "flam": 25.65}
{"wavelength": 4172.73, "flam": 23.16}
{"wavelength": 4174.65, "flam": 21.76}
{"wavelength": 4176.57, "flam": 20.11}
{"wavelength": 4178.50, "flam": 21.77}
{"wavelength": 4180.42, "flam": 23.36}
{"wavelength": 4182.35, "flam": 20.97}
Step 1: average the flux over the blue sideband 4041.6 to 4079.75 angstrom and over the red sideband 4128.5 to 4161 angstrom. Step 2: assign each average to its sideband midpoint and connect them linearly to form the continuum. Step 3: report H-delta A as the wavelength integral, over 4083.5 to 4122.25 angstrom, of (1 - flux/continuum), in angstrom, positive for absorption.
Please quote -0.4 angstrom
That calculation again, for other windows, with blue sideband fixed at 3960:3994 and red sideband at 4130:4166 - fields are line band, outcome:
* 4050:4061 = -2.64 angstrom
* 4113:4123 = -1.09 angstrom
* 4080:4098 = -2.48 angstrom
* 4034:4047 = -3.42 angstrom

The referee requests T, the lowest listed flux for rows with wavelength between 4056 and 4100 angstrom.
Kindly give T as 17.7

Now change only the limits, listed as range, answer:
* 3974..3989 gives 13.72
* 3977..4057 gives 18.47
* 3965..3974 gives 6.913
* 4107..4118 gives 22.57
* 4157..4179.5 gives 20.11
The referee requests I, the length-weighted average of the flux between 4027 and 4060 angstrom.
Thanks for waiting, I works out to 24.4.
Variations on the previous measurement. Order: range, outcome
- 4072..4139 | 23.4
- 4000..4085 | 23.6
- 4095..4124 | 23.2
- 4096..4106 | 20.9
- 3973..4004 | 21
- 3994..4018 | 23.6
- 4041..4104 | 22.8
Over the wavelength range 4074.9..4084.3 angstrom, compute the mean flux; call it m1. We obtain 21.9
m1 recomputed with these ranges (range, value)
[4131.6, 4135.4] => 22.4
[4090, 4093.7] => 26.2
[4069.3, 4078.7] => 21.1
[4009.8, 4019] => 25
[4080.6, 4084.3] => 24.5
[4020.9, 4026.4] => 24.2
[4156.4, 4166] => 24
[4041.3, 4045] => 22.9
